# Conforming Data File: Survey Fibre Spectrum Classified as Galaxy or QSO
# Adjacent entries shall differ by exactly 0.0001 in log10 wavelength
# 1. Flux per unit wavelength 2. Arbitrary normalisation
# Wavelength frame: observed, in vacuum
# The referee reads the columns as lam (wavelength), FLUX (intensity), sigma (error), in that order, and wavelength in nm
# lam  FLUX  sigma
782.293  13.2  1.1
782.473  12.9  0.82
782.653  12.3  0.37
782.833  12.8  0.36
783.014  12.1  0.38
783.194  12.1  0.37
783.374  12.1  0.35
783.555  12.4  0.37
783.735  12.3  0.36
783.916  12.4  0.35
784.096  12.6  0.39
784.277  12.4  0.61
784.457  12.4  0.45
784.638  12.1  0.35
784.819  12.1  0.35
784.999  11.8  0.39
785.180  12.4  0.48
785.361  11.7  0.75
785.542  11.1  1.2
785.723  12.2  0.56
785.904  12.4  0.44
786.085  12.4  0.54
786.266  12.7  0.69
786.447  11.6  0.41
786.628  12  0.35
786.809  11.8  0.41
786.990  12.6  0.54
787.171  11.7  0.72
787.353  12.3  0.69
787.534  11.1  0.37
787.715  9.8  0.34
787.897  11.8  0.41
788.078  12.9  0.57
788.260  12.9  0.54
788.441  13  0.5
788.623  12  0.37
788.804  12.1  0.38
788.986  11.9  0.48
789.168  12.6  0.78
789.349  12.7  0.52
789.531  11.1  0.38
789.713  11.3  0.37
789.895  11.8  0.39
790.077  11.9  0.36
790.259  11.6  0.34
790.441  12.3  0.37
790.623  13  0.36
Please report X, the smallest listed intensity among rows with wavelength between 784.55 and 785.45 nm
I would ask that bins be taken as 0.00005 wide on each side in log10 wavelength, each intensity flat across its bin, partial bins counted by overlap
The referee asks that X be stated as 11.7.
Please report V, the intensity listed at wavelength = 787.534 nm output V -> 11.1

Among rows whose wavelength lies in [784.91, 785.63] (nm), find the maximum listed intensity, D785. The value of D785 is 12.4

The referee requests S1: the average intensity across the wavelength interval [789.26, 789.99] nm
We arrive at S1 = 11.7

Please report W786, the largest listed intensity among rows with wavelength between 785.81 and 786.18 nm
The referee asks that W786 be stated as 12.4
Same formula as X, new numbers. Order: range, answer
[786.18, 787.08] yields 11.6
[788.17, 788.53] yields 12.9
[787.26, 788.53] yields 9.8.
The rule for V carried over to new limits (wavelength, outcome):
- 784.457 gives 12.4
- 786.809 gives 11.8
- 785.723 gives 12.2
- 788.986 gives 11.9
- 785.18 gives 12.4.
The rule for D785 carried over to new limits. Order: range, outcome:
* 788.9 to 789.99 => 12.7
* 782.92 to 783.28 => 12.1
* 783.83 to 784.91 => 12.6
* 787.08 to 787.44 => 12.3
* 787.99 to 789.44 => 13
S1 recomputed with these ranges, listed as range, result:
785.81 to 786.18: 12.4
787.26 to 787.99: 11.3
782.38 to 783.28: 12.4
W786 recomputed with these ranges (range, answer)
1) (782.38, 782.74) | 12.9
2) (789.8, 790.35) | 11.9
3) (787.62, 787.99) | 11.8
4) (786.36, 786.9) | 12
